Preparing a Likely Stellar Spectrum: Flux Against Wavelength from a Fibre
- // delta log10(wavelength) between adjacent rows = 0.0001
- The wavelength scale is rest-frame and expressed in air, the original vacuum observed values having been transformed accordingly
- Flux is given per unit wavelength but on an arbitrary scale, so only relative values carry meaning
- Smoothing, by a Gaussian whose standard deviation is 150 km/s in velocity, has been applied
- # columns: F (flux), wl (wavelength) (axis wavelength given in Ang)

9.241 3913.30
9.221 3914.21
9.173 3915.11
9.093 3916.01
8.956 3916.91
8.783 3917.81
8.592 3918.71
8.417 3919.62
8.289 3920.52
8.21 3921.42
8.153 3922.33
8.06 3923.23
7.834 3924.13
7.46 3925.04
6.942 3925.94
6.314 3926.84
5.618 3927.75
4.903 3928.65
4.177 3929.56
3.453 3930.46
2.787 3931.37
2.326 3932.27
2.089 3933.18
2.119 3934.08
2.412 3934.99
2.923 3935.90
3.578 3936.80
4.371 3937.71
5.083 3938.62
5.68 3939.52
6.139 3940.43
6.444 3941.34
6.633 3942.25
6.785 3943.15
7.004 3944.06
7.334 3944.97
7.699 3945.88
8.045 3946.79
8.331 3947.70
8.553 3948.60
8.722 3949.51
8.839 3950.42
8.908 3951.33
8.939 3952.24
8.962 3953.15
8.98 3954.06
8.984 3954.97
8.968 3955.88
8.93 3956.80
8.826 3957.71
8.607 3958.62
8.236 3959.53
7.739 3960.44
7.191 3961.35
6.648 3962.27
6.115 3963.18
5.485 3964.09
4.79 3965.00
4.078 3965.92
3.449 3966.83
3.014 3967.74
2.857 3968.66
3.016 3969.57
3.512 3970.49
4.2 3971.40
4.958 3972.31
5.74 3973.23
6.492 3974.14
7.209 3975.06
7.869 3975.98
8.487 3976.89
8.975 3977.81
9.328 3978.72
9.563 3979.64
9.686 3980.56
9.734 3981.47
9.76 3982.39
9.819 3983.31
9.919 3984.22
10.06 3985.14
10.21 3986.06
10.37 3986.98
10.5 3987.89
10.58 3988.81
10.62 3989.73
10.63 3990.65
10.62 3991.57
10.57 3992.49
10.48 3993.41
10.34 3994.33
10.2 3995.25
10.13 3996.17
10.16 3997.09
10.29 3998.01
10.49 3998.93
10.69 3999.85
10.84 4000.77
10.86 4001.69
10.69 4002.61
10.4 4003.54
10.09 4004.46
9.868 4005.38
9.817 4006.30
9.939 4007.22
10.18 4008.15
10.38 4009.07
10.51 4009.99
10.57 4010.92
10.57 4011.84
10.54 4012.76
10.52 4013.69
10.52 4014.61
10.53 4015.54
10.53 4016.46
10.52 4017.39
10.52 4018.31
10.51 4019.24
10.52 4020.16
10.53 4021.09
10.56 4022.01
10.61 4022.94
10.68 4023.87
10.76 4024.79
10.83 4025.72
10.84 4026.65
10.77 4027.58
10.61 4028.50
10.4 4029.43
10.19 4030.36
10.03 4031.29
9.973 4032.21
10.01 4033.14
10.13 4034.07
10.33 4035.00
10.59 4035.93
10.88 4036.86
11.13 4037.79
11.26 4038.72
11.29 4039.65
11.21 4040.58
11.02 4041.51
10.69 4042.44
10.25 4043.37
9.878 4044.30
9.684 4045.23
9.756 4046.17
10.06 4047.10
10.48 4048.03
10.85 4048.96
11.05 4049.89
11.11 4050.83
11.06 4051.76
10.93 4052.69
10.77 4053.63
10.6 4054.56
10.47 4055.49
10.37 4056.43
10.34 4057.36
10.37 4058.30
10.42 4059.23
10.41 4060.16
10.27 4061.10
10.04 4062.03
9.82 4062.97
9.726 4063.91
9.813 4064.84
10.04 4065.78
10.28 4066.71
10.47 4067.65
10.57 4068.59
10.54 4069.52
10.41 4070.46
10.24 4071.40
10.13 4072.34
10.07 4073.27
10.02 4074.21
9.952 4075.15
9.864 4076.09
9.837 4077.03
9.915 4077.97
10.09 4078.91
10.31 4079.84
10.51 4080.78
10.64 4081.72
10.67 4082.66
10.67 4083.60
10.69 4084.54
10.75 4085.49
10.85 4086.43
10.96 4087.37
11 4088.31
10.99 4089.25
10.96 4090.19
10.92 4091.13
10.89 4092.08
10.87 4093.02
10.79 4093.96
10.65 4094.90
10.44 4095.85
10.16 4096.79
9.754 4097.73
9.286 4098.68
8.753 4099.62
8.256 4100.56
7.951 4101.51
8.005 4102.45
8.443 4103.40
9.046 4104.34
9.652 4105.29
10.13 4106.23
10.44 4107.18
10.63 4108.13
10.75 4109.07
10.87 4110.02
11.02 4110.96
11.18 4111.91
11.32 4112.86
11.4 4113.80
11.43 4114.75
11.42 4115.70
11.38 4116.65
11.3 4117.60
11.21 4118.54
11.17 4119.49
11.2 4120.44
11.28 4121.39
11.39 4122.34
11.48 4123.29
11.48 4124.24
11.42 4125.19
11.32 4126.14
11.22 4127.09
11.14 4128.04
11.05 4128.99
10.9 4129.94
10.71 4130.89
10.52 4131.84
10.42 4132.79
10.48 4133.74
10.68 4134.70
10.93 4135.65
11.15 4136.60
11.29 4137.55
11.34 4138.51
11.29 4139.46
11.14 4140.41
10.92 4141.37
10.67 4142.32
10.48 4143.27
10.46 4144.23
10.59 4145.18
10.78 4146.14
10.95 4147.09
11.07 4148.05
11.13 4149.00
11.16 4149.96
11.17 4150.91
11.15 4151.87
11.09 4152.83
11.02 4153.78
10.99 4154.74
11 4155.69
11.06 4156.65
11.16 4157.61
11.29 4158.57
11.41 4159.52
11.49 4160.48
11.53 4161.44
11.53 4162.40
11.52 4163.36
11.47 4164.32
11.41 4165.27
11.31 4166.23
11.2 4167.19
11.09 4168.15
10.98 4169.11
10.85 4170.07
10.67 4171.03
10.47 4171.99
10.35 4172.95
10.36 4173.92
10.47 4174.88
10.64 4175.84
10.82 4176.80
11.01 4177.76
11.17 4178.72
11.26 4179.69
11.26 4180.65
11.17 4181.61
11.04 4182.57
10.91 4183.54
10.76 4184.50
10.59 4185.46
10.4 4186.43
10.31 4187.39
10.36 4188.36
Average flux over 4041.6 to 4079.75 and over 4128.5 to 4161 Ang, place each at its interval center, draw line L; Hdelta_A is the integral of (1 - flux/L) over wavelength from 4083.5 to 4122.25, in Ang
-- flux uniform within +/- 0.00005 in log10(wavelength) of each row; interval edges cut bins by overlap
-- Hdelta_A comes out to 0.6 Ang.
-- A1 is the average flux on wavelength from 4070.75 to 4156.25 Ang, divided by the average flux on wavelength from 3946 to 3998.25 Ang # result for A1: 1.30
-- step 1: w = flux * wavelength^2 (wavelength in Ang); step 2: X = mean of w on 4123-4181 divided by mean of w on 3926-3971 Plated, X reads 2.0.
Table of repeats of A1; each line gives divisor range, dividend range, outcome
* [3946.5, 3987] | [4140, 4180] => 1.46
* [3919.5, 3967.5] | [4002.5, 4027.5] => 1.61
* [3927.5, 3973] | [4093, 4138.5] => 1.78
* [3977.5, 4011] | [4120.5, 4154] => 1.08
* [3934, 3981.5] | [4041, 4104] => 1.53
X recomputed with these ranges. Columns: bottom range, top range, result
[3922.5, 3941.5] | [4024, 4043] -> 2.33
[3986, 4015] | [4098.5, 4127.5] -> 1.07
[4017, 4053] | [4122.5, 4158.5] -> 1.10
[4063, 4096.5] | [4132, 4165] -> 1.10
